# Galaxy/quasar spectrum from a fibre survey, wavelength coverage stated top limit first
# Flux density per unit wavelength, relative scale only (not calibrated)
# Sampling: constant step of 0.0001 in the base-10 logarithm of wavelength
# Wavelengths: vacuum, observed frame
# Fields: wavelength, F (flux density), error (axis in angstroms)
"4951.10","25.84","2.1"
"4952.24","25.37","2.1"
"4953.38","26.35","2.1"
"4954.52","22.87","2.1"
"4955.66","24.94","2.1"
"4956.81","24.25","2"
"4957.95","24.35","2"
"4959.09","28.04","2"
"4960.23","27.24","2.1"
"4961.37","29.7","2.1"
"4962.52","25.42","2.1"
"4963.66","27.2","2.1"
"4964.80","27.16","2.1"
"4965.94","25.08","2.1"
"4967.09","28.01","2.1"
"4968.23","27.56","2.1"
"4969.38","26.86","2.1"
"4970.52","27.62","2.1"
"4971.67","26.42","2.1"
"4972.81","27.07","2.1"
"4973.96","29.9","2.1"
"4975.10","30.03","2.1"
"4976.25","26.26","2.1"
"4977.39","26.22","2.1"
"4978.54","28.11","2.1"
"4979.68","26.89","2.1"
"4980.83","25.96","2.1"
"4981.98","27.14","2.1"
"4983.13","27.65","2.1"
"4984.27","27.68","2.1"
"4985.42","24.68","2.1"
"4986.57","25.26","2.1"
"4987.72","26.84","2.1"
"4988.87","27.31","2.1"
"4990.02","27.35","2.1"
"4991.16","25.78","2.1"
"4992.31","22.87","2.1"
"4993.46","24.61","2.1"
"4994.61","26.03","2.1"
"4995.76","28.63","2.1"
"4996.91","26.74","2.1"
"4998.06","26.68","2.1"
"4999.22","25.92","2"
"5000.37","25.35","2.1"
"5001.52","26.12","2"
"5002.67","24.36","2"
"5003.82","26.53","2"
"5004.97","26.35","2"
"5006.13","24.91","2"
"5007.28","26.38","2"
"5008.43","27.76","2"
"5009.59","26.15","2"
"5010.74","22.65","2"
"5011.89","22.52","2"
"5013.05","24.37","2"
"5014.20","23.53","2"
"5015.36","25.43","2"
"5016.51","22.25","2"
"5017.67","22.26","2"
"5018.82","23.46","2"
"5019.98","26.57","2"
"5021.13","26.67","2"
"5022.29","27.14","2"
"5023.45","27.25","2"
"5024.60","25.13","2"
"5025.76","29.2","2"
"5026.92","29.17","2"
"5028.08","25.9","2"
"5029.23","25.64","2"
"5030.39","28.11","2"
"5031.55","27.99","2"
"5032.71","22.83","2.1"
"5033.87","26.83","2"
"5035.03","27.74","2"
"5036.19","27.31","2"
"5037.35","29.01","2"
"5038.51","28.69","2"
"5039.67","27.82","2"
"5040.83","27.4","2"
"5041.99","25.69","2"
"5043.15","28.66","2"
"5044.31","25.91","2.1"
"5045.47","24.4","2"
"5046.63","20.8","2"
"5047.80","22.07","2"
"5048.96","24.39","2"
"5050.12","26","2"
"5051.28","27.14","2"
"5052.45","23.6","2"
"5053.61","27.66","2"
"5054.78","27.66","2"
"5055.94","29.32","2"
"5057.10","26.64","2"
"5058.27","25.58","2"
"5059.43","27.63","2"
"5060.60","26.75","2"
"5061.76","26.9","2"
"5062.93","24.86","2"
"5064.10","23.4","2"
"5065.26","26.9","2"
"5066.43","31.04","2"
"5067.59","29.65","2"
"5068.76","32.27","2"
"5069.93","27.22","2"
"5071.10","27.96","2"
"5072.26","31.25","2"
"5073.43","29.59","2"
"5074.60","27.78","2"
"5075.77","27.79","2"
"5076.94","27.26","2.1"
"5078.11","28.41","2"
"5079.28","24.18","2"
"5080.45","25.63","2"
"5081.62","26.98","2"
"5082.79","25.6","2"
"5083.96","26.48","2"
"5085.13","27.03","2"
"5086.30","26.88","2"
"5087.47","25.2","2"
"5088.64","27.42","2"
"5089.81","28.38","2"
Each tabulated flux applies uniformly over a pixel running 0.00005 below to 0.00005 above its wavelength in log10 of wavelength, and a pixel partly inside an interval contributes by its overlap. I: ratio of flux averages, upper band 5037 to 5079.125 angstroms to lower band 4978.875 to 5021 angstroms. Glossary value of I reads 1.06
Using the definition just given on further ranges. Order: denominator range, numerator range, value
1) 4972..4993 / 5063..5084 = 1.03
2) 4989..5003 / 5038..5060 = 1.01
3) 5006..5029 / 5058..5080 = 1.09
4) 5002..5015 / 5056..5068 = 1.08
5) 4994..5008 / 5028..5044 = 1.04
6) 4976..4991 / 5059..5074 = 1.05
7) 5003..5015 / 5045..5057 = 1.01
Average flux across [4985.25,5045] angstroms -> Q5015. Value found 26.1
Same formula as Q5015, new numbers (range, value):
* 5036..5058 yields 26.3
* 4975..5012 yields 26.2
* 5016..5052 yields 26.1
